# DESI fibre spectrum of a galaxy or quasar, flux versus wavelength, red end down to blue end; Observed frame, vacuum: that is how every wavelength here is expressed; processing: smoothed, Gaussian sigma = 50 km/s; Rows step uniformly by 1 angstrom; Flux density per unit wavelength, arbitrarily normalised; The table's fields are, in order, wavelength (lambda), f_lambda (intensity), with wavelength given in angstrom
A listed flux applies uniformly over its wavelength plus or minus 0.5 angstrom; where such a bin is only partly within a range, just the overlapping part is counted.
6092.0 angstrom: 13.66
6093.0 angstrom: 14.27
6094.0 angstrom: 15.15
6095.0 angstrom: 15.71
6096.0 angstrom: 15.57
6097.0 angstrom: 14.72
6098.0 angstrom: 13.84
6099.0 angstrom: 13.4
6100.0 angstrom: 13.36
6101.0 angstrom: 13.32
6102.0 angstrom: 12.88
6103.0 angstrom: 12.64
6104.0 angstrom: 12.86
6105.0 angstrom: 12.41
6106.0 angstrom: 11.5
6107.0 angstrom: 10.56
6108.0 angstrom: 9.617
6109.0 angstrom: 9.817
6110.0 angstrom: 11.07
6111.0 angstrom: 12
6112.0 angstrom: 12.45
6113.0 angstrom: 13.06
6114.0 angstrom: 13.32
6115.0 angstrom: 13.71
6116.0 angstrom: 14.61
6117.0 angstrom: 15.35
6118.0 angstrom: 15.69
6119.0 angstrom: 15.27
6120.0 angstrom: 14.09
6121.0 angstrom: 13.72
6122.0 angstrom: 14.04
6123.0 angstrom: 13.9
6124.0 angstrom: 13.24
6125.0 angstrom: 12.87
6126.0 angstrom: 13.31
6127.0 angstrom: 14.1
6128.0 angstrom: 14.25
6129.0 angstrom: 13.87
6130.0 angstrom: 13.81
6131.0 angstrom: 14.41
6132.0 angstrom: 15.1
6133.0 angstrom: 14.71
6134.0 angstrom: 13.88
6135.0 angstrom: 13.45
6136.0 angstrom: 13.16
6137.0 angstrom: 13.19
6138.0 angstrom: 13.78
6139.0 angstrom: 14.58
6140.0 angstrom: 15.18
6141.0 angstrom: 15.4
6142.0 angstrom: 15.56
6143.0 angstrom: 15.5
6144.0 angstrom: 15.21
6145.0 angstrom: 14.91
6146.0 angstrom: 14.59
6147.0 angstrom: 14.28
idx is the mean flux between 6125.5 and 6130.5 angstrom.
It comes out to 13.9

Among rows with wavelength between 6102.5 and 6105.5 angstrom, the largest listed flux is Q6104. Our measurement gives 12.86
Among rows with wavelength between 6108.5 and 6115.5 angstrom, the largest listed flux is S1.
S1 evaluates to 13.71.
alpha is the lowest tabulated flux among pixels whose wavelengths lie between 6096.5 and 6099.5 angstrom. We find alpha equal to 13.4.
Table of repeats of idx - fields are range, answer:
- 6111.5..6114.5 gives 12.9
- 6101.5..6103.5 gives 12.8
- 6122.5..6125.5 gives 13.3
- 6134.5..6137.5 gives 13.3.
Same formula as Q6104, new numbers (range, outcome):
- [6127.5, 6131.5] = 14.41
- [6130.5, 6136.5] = 15.1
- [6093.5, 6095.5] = 15.71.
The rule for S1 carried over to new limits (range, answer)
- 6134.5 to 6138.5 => 13.78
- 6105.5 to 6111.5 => 12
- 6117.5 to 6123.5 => 15.69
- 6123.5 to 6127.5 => 14.1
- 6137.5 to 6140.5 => 15.18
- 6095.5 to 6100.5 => 15.57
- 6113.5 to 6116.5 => 14.61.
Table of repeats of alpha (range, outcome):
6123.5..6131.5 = 12.87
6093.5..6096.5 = 15.15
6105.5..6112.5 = 9.617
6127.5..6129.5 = 13.87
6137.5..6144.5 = 13.78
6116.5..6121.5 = 13.72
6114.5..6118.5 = 13.71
